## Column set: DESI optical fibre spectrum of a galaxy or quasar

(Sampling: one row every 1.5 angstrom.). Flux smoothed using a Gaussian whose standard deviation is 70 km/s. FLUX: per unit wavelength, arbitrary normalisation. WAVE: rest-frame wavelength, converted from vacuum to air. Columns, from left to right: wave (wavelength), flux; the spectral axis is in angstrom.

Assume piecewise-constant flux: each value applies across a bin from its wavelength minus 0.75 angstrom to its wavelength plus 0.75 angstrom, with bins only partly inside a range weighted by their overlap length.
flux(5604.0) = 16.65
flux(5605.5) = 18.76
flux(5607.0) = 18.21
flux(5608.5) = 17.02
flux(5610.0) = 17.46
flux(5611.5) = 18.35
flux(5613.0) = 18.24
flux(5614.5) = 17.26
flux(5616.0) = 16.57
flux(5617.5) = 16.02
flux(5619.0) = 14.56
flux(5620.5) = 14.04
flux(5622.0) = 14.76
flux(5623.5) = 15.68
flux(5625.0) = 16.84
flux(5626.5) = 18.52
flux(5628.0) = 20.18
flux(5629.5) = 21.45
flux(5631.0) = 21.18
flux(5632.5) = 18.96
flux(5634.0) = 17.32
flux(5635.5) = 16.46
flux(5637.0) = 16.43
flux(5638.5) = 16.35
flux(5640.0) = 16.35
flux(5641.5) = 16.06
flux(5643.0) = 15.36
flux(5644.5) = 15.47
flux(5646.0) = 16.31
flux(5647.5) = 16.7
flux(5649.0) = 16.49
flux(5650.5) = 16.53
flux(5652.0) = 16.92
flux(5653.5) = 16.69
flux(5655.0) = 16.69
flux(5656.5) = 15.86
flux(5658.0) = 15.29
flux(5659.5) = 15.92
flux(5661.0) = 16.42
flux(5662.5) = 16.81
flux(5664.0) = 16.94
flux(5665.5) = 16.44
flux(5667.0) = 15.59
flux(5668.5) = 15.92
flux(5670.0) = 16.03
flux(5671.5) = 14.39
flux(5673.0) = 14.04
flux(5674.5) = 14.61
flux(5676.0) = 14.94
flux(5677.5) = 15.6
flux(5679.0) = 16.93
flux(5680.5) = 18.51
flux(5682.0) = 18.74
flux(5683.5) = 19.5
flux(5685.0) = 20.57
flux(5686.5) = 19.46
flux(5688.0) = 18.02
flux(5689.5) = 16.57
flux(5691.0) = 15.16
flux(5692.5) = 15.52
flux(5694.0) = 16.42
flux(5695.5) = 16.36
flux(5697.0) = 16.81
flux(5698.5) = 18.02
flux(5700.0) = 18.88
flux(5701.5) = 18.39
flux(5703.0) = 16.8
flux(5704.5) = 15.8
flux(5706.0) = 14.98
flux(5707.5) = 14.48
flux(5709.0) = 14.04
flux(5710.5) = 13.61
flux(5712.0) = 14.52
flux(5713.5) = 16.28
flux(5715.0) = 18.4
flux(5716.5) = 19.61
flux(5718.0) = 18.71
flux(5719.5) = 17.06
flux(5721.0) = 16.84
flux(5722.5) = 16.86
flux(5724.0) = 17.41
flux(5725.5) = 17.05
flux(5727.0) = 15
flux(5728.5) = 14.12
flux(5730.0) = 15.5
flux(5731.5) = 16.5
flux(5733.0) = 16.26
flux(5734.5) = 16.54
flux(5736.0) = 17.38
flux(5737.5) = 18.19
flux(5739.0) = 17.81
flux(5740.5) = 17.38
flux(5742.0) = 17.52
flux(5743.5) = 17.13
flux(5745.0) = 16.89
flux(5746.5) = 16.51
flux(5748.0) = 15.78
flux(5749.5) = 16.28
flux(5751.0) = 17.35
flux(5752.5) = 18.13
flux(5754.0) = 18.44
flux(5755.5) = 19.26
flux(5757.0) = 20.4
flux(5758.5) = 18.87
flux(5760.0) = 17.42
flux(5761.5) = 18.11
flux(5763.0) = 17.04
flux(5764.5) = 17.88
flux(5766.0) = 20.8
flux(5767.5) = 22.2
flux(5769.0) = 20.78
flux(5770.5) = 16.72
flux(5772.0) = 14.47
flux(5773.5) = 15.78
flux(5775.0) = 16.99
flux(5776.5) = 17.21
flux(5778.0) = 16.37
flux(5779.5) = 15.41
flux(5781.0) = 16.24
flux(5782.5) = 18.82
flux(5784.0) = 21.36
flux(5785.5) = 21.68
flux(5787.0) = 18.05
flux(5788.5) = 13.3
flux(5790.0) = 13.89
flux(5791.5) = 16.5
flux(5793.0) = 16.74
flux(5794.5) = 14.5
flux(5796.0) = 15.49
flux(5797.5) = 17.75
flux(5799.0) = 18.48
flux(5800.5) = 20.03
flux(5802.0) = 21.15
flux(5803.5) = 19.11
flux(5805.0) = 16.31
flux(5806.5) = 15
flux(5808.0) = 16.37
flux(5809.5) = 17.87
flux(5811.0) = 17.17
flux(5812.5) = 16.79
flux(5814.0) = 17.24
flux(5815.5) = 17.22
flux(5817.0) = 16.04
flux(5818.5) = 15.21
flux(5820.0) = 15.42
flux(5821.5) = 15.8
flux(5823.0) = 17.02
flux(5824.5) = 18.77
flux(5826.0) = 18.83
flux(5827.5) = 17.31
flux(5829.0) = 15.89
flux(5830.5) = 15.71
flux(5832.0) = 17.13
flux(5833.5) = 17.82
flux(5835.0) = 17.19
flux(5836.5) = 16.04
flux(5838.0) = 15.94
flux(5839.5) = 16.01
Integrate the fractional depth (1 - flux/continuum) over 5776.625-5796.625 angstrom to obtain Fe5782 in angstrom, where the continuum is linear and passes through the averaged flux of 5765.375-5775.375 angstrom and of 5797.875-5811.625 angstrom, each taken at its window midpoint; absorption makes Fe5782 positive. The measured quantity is 1.4 angstrom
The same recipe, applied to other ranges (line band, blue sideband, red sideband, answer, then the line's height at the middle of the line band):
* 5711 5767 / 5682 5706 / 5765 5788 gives 1.5 angstrom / 17.8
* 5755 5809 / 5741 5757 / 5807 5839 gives -1.6 angstrom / 17.2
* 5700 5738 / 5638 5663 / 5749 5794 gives 1.4 angstrom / 17.1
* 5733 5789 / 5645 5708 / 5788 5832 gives -3.4 angstrom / 16.7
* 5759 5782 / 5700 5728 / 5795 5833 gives -1.0 angstrom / 16.9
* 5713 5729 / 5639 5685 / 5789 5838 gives -0.5 angstrom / 16.6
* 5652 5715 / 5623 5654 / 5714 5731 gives 2.4 angstrom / 17.1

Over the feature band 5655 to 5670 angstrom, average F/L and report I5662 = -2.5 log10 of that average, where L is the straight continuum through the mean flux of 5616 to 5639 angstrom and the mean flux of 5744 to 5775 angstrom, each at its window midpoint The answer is 0.08 mag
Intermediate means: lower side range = 17.2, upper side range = 17.9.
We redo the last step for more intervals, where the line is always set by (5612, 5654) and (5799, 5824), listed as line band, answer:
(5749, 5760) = -0.078 mag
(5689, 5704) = 0.009 mag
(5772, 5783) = 0.041 mag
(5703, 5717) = 0.086 mag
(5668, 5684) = 0.048 mag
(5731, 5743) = -0.009 mag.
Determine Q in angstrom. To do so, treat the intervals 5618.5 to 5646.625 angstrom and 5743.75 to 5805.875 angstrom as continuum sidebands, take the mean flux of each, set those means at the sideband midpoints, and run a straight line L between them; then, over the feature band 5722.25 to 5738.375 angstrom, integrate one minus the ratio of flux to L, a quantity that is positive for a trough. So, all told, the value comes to 0.9 angstrom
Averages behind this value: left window 17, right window 17.7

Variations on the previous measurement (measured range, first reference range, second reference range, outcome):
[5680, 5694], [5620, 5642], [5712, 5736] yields -0.73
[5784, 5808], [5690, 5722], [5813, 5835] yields -0.79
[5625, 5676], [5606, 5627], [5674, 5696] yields 0.76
